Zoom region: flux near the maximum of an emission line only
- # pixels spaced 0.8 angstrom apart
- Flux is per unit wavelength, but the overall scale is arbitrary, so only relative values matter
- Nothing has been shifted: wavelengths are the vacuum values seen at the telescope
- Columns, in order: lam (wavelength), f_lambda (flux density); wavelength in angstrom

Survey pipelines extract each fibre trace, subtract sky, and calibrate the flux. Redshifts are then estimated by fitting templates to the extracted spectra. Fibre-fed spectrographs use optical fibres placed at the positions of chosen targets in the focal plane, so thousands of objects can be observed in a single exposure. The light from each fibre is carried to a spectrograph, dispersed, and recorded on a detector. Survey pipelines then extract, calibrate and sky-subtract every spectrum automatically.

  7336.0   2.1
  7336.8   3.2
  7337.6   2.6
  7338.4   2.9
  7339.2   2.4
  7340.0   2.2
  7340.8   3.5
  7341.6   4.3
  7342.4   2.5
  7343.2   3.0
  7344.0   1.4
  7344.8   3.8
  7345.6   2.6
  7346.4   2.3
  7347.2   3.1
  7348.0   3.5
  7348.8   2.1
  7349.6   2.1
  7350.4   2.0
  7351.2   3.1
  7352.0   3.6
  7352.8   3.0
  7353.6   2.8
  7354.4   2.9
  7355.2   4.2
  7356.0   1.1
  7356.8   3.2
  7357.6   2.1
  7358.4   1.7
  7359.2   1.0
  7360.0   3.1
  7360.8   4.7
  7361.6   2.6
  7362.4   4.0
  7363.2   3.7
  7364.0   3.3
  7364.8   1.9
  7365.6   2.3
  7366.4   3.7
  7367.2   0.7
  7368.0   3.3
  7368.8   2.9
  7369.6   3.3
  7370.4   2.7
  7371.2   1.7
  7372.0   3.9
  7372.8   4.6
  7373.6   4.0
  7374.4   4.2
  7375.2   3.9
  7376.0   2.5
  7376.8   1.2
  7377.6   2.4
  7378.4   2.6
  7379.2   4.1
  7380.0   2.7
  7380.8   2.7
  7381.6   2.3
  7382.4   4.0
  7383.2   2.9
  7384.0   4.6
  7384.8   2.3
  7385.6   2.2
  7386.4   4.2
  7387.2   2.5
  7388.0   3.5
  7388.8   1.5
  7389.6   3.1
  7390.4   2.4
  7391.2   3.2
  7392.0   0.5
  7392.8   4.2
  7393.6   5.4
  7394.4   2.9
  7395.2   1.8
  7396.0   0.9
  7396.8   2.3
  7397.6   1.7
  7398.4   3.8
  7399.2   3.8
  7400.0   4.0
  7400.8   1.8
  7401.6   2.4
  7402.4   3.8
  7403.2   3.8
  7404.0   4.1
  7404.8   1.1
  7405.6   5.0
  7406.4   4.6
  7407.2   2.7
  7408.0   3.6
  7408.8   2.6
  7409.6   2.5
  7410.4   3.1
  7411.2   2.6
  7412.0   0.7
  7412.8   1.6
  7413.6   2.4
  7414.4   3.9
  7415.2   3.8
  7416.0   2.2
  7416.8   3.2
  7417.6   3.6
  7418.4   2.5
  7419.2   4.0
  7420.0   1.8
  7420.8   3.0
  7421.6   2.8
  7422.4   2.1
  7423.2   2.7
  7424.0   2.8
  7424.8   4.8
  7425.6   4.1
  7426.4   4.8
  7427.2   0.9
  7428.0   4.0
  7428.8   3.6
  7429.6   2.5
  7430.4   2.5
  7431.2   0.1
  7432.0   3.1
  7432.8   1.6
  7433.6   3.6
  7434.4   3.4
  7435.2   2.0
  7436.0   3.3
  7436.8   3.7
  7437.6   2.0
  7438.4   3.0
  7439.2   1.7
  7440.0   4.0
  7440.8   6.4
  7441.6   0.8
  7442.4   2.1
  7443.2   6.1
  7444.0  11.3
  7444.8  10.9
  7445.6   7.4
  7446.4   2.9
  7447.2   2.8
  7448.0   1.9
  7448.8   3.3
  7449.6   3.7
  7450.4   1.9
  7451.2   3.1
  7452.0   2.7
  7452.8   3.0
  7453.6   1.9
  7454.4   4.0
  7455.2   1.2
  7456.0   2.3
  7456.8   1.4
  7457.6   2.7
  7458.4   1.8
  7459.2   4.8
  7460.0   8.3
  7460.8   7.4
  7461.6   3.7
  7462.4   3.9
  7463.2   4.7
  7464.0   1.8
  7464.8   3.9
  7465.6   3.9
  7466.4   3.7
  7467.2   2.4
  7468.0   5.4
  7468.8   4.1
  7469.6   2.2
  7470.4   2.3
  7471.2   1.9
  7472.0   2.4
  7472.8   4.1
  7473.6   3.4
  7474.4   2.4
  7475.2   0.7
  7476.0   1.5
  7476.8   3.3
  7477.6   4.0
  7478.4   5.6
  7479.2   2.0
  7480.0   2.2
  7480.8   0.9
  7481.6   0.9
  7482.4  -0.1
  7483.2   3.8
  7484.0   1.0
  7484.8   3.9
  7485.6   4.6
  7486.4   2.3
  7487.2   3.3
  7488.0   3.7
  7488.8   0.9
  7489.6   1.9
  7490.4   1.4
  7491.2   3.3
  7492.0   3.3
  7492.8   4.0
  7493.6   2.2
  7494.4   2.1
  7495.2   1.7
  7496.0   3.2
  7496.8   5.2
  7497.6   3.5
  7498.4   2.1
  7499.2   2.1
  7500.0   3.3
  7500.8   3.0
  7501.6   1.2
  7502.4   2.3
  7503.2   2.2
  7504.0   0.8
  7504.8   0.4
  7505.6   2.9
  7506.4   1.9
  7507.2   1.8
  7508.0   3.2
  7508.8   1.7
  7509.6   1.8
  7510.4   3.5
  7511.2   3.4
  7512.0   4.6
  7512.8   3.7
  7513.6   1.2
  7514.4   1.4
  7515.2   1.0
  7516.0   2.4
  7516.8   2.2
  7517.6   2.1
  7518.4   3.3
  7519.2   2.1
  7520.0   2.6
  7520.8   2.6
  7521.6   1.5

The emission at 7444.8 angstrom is [S II]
